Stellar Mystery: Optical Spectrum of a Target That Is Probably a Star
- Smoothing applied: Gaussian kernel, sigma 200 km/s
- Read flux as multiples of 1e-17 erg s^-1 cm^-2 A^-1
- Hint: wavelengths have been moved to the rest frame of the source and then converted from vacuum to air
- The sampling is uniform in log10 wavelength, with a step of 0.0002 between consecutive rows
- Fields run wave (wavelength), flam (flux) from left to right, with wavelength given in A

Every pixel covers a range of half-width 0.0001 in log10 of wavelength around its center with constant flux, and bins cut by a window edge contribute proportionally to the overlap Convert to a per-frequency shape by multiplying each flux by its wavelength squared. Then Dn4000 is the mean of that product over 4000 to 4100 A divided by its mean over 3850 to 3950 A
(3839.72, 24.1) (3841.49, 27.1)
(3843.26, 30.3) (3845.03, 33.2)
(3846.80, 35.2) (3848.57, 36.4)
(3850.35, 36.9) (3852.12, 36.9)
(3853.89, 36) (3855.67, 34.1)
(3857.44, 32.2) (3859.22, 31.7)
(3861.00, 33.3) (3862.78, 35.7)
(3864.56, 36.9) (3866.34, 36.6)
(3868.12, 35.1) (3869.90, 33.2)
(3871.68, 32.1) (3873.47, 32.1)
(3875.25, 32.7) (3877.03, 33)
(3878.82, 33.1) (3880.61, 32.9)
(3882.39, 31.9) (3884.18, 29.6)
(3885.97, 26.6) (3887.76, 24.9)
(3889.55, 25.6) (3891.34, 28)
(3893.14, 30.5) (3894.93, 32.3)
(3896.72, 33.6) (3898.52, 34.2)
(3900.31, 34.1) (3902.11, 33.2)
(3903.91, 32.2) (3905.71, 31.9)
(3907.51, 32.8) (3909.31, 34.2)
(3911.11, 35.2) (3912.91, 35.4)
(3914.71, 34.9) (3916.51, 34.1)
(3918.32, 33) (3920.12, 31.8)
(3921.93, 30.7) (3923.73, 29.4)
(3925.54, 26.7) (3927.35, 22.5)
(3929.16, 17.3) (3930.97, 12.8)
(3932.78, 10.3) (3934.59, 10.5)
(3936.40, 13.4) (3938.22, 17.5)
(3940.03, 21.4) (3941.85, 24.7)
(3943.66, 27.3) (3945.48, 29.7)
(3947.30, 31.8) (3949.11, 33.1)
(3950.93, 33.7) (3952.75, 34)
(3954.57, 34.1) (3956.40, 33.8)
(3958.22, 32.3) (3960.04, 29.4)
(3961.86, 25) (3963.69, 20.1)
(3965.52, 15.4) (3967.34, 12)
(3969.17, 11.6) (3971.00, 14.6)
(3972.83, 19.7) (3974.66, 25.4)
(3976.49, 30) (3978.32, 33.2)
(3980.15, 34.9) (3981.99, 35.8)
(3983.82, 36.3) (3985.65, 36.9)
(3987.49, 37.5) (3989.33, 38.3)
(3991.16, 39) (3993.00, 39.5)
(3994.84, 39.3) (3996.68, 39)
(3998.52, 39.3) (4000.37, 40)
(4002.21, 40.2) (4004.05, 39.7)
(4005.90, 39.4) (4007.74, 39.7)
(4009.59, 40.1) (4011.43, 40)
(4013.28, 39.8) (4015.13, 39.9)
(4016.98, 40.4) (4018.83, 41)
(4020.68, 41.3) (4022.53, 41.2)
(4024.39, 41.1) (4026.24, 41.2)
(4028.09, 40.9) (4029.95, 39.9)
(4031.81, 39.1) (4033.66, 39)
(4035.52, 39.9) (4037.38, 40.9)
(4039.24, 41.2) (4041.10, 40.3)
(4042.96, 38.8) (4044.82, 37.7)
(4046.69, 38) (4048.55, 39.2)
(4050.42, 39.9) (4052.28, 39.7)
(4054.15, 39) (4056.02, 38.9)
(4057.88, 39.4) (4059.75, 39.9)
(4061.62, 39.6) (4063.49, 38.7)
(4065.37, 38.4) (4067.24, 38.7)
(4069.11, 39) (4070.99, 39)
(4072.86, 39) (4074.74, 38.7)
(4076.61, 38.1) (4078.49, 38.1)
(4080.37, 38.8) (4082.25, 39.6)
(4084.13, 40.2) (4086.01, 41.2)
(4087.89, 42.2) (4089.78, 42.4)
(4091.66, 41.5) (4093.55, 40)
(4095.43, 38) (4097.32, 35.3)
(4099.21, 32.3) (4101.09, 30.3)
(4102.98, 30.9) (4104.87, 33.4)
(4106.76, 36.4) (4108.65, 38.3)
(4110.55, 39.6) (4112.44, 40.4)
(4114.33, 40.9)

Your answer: 1.4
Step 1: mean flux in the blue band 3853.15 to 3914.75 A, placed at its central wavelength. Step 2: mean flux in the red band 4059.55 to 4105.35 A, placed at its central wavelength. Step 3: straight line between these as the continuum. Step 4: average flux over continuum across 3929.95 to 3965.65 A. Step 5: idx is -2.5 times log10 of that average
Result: 0.36 mag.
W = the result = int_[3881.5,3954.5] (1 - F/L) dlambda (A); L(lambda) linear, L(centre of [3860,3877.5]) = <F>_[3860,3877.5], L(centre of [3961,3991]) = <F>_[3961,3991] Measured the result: 6.2 A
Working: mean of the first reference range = 34.1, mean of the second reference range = 27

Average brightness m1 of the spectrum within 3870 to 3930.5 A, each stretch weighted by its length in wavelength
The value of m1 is 30.9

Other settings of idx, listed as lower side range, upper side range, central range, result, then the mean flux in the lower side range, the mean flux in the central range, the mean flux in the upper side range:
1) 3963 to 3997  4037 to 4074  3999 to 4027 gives -0.197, 29.3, 40.3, 39.2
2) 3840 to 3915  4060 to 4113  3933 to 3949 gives 0.481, 32.7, 22.1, 38.1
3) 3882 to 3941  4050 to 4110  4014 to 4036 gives -0.163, 27.6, 40.4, 38.3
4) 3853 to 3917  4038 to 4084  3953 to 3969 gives 0.378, 32.7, 25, 39.1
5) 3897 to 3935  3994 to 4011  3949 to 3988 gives 0.256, 28.7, 27.9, 39.6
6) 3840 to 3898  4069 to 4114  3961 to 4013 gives 0.101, 32.4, 32.3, 38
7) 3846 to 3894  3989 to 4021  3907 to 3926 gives 0.077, 32.7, 32.7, 39.8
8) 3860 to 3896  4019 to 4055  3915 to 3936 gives 0.399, 31.8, 23.6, 39.9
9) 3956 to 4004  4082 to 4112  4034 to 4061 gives -0.139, 30.9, 39.5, 37.6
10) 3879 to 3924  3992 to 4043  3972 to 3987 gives 0.178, 31.8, 31.8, 40.1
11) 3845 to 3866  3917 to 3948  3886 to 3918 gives -0.162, 35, 32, 23.1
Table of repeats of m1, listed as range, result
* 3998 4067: 39.8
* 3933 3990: 26.6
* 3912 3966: 26.3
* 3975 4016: 37.9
